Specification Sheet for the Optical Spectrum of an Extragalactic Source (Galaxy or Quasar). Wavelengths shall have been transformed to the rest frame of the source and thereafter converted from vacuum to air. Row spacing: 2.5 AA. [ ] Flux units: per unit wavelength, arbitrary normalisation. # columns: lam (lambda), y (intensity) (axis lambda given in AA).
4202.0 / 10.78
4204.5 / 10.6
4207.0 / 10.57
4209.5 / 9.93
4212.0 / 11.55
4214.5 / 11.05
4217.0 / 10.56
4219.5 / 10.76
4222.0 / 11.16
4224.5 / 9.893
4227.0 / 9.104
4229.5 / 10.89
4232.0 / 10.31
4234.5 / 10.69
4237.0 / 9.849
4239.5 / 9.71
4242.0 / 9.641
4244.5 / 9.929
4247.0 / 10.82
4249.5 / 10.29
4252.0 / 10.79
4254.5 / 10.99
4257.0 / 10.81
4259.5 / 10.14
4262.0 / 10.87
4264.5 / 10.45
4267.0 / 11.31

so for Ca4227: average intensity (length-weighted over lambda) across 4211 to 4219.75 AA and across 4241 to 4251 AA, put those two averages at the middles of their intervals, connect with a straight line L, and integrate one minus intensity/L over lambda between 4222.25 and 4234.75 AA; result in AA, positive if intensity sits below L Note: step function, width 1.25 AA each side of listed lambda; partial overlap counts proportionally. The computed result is 0.51 AA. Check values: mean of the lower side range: 11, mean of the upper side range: 10.2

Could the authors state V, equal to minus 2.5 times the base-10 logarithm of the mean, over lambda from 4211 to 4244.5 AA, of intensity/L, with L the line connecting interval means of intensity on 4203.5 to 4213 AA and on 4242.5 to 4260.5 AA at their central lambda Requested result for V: 0.02 mag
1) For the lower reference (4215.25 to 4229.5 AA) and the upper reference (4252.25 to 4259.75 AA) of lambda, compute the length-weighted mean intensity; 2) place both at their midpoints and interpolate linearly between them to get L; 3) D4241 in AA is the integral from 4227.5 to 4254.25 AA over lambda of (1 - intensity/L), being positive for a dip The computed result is 0.7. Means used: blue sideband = 10.4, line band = 10.3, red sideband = 10.7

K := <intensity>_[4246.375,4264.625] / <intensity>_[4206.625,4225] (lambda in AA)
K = 0.99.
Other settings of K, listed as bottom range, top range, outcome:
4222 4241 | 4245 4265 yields 1.05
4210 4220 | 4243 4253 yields 0.96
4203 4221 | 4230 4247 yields 0.94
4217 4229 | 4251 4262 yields 1.04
